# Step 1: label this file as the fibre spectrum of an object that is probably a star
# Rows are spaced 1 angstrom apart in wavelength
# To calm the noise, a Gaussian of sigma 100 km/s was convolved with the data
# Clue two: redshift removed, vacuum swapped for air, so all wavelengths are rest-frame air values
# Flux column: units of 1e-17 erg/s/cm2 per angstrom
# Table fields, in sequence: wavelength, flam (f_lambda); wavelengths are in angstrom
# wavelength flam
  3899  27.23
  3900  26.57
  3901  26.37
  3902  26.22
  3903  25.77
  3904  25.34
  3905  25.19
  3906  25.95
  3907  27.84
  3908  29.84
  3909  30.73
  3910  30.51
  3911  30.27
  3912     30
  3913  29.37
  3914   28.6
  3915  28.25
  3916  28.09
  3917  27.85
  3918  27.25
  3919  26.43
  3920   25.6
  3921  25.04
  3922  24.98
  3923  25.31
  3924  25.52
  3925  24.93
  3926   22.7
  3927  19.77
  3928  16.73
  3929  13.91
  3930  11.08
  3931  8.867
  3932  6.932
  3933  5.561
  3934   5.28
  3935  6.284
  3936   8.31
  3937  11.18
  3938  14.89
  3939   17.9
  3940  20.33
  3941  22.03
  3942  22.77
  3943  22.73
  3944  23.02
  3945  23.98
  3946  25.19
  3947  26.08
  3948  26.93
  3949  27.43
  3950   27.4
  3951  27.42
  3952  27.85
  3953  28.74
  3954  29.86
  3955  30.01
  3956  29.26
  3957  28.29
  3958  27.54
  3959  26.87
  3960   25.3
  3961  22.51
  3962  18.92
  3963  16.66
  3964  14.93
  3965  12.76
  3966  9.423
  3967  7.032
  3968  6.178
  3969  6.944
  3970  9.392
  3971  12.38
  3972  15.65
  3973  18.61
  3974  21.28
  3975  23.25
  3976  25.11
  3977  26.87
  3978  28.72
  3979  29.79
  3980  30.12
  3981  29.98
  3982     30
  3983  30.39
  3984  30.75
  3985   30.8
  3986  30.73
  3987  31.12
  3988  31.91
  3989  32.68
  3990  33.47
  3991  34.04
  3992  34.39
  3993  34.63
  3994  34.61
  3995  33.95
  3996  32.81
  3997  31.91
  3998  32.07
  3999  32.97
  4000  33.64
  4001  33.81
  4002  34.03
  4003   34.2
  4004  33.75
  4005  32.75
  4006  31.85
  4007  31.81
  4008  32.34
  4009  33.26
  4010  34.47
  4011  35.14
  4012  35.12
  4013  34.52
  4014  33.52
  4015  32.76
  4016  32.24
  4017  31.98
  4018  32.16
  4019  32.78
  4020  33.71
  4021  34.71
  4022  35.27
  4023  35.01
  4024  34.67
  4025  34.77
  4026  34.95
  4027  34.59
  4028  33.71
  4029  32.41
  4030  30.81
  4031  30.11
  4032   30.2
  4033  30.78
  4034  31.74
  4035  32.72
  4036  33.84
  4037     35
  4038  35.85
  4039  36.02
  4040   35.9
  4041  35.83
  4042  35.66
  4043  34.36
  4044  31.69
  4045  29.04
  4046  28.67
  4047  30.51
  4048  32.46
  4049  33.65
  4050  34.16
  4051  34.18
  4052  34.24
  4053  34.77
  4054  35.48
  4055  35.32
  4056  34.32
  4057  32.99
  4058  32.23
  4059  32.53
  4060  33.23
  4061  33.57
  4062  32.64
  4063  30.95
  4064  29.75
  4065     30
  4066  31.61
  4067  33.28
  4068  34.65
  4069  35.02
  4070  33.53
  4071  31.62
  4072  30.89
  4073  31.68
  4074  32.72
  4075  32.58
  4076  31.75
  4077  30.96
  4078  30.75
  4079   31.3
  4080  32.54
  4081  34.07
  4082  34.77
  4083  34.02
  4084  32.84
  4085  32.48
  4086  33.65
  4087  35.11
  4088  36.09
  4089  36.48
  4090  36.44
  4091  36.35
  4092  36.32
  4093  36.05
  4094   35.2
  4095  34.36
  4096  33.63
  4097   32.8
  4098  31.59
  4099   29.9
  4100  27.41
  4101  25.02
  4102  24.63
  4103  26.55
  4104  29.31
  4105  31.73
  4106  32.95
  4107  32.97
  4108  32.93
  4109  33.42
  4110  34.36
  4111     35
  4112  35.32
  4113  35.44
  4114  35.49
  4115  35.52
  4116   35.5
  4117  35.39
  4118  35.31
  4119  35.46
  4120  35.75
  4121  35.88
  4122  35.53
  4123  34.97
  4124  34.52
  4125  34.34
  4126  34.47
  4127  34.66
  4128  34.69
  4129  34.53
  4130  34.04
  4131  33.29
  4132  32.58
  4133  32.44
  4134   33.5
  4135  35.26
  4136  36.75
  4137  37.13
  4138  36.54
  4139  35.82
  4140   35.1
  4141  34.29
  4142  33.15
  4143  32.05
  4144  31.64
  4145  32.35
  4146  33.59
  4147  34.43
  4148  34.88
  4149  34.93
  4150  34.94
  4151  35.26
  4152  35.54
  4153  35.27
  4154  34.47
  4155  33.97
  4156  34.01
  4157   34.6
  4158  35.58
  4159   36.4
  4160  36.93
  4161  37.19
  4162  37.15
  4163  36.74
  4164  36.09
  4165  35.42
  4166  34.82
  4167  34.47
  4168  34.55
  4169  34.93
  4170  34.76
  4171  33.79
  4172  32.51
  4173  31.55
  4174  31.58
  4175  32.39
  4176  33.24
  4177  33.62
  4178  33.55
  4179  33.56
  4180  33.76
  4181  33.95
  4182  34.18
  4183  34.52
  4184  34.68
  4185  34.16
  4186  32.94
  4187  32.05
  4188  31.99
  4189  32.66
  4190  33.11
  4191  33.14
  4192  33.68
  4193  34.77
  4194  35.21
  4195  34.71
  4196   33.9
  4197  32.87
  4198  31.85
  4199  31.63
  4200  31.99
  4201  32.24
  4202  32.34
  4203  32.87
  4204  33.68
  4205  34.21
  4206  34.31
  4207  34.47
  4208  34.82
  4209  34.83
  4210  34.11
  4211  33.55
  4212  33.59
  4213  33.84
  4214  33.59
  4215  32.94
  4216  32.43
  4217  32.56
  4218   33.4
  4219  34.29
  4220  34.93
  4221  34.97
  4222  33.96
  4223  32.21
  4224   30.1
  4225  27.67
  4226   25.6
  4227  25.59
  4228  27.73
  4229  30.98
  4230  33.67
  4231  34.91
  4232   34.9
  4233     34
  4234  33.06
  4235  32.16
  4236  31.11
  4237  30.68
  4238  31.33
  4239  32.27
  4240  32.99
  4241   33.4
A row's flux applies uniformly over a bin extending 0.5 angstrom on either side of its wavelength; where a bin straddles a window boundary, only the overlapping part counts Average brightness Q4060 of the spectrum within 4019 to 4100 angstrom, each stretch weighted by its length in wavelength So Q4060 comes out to 33.3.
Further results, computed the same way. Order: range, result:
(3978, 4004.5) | 32.3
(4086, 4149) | 33.8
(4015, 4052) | 33.2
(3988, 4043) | 33.5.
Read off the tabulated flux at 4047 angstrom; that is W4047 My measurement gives 30.51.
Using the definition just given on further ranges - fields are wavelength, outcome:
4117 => 35.39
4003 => 34.2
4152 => 35.54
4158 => 35.58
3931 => 8.867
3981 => 29.98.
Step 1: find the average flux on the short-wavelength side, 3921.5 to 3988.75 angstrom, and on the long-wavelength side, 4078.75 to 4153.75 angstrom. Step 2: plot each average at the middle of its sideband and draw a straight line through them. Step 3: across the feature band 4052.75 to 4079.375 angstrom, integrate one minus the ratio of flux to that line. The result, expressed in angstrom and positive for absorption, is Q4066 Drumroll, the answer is -2.4 angstrom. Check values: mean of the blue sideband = 21.3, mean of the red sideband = 33.9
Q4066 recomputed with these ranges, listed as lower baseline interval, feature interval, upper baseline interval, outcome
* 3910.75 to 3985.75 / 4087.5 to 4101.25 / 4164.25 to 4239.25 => -2.58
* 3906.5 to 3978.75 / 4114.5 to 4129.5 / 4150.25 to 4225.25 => -2.25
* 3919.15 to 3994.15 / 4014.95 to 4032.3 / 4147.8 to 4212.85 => -4.96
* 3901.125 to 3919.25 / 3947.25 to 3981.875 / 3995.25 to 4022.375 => 9.76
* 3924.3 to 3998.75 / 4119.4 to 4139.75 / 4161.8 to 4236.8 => -3.18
